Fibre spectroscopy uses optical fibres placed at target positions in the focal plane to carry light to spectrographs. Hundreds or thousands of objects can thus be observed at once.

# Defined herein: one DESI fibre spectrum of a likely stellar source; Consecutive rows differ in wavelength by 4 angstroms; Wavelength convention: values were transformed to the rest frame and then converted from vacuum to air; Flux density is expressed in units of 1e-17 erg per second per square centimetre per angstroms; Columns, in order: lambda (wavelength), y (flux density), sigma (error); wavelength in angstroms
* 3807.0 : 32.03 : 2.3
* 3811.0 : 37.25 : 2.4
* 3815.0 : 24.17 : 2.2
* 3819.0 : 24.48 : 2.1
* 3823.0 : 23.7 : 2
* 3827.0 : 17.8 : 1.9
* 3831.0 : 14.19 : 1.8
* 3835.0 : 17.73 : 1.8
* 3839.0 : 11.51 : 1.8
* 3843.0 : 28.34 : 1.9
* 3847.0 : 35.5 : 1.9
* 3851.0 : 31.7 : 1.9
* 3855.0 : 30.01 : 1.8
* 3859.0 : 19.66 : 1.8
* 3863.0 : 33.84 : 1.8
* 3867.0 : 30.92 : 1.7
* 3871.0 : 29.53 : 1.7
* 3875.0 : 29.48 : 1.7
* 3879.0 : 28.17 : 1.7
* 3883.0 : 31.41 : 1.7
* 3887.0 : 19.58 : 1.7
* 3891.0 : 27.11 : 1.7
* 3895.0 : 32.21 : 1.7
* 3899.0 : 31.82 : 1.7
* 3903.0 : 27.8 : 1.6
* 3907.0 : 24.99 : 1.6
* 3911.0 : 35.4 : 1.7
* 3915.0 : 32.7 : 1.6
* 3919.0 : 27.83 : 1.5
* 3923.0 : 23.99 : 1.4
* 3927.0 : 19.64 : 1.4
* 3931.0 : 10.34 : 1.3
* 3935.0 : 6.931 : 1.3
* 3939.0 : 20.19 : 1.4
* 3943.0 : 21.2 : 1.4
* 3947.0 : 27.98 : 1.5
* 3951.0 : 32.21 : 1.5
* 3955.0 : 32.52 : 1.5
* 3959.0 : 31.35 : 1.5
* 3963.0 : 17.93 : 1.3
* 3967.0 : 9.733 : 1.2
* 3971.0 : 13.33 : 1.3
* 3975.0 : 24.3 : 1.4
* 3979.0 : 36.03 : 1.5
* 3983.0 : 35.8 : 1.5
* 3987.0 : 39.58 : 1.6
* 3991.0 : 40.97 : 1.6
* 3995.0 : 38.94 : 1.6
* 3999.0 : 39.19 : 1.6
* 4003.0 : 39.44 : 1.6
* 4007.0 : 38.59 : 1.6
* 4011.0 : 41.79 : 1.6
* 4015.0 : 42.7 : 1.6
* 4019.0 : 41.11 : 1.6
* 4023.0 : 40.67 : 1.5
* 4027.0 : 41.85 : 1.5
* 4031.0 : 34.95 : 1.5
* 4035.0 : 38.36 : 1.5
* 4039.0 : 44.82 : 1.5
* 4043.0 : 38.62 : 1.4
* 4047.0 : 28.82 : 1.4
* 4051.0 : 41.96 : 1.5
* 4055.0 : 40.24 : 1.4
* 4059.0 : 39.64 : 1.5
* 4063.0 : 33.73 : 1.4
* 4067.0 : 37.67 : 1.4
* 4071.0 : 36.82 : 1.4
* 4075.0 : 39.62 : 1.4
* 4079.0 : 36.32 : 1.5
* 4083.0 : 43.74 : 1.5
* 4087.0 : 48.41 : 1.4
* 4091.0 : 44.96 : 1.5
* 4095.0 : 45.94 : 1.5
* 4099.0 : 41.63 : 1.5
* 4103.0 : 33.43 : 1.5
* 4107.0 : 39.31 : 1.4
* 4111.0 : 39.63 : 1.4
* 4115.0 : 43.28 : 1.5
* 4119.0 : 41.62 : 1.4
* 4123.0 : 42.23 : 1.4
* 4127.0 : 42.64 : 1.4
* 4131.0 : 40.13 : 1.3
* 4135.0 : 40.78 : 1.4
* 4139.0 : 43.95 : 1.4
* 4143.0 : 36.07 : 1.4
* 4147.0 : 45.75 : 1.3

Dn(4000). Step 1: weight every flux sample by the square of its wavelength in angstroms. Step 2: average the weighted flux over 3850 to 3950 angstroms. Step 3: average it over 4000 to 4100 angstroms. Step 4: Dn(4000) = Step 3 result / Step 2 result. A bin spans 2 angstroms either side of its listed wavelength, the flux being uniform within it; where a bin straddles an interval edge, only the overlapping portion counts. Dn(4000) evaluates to 1.7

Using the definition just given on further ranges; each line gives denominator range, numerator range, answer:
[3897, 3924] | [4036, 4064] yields 1.40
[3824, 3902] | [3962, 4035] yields 1.41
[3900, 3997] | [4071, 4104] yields 1.69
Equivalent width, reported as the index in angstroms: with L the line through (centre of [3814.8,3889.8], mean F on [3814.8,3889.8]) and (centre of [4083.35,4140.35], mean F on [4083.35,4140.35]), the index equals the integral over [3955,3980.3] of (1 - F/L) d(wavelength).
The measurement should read 7.9 angstroms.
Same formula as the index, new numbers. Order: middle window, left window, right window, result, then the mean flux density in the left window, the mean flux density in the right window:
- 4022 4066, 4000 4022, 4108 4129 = 2.7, 40.7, 41.8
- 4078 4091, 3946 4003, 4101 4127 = -1.9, 30.4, 40.1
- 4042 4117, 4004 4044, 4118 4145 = 1.9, 40.4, 41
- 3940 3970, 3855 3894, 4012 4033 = 9.0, 28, 40.3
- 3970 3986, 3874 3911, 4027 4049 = 2.3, 28.4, 37.5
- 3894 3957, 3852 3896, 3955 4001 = 8.0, 28.3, 29.9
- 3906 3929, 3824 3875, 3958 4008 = 0.5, 25.2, 31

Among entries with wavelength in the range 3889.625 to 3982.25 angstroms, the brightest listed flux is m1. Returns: 36.03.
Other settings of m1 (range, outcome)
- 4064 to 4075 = 39.62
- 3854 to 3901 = 33.84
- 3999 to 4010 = 39.44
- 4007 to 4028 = 42.7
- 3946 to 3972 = 32.52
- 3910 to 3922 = 35.4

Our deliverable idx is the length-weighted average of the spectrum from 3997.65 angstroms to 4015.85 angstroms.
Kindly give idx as 40.2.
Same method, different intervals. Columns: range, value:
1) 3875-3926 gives 28.4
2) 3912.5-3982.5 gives 23.2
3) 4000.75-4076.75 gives 39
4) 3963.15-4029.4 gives 34.8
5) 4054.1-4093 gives 40.1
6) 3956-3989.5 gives 26.4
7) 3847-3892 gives 28.7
